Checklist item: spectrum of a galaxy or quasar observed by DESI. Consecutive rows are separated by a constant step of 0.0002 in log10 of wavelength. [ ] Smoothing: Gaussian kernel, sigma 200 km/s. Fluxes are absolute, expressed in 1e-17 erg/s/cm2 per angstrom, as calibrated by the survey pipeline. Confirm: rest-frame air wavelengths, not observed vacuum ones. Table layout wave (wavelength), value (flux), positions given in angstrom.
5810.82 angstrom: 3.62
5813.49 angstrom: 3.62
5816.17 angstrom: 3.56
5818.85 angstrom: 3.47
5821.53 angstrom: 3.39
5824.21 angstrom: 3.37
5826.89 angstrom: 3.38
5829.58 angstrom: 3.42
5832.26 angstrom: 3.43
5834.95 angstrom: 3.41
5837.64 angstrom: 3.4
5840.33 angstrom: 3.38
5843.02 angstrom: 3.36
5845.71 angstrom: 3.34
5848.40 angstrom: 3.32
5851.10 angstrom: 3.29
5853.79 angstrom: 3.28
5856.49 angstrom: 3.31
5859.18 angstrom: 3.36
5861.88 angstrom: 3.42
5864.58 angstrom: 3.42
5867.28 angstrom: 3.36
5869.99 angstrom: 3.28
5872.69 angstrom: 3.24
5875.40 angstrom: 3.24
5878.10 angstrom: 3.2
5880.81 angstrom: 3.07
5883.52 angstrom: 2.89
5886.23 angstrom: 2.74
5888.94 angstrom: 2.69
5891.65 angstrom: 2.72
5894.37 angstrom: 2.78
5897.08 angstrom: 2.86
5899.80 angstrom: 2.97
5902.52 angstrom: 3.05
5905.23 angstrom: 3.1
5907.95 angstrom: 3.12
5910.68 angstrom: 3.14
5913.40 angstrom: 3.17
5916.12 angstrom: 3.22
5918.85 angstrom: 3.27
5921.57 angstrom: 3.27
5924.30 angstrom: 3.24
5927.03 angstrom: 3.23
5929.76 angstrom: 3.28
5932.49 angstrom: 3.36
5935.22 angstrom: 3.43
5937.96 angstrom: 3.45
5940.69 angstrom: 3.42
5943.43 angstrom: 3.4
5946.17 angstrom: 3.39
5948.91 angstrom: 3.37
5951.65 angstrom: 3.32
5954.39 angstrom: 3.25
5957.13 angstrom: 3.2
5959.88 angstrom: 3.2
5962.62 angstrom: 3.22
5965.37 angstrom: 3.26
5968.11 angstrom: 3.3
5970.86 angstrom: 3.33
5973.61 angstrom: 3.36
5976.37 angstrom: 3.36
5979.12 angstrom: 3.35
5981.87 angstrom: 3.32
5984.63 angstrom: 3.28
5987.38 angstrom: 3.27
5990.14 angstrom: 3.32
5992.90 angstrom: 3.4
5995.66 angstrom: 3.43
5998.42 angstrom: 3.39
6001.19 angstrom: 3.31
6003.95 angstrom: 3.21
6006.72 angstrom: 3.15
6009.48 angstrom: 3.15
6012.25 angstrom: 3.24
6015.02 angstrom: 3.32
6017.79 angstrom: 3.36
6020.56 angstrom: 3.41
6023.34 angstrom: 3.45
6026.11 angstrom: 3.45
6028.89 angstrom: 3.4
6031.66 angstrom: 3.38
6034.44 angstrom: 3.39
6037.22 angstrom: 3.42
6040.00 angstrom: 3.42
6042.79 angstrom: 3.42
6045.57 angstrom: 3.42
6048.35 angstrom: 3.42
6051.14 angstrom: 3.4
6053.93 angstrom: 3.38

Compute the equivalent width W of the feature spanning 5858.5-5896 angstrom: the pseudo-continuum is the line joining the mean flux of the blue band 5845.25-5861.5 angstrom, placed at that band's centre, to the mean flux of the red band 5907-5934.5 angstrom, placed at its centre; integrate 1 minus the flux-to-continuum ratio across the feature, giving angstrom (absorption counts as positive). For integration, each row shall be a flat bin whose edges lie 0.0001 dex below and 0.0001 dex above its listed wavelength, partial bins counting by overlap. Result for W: 2.3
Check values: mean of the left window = 3.32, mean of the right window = 3.24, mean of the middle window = 3.09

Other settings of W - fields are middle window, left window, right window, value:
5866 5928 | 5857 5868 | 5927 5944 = 5.56 angstrom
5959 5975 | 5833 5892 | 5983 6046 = 0.13 angstrom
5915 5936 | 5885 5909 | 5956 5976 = -1.63 angstrom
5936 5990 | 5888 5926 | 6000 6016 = -2.95 angstrom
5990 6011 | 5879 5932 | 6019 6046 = 0.18 angstrom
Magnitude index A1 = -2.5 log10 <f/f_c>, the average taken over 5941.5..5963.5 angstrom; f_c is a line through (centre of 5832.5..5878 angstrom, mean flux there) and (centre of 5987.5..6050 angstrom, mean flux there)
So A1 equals 0.02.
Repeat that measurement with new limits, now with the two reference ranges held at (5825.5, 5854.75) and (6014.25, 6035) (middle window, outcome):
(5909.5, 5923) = 0.05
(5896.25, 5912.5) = 0.11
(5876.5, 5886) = 0.12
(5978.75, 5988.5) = 0.03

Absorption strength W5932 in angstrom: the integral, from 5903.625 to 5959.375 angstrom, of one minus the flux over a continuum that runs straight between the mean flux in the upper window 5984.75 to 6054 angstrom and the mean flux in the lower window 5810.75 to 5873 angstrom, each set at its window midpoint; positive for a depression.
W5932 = 1.5 angstrom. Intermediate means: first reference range 3.39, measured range 3.28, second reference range 3.35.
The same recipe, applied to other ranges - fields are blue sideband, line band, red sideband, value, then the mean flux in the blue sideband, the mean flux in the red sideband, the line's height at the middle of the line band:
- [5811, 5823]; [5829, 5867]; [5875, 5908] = -1.0 angstrom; 3.52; 2.94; 3.28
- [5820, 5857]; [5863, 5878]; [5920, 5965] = 0.2 angstrom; 3.36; 3.31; 3.35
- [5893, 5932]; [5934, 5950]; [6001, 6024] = -1.2 angstrom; 3.13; 3.28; 3.17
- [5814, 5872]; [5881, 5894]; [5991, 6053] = 2.3 angstrom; 3.38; 3.36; 3.38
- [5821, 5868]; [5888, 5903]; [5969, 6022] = 2.3 angstrom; 3.37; 3.31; 3.35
